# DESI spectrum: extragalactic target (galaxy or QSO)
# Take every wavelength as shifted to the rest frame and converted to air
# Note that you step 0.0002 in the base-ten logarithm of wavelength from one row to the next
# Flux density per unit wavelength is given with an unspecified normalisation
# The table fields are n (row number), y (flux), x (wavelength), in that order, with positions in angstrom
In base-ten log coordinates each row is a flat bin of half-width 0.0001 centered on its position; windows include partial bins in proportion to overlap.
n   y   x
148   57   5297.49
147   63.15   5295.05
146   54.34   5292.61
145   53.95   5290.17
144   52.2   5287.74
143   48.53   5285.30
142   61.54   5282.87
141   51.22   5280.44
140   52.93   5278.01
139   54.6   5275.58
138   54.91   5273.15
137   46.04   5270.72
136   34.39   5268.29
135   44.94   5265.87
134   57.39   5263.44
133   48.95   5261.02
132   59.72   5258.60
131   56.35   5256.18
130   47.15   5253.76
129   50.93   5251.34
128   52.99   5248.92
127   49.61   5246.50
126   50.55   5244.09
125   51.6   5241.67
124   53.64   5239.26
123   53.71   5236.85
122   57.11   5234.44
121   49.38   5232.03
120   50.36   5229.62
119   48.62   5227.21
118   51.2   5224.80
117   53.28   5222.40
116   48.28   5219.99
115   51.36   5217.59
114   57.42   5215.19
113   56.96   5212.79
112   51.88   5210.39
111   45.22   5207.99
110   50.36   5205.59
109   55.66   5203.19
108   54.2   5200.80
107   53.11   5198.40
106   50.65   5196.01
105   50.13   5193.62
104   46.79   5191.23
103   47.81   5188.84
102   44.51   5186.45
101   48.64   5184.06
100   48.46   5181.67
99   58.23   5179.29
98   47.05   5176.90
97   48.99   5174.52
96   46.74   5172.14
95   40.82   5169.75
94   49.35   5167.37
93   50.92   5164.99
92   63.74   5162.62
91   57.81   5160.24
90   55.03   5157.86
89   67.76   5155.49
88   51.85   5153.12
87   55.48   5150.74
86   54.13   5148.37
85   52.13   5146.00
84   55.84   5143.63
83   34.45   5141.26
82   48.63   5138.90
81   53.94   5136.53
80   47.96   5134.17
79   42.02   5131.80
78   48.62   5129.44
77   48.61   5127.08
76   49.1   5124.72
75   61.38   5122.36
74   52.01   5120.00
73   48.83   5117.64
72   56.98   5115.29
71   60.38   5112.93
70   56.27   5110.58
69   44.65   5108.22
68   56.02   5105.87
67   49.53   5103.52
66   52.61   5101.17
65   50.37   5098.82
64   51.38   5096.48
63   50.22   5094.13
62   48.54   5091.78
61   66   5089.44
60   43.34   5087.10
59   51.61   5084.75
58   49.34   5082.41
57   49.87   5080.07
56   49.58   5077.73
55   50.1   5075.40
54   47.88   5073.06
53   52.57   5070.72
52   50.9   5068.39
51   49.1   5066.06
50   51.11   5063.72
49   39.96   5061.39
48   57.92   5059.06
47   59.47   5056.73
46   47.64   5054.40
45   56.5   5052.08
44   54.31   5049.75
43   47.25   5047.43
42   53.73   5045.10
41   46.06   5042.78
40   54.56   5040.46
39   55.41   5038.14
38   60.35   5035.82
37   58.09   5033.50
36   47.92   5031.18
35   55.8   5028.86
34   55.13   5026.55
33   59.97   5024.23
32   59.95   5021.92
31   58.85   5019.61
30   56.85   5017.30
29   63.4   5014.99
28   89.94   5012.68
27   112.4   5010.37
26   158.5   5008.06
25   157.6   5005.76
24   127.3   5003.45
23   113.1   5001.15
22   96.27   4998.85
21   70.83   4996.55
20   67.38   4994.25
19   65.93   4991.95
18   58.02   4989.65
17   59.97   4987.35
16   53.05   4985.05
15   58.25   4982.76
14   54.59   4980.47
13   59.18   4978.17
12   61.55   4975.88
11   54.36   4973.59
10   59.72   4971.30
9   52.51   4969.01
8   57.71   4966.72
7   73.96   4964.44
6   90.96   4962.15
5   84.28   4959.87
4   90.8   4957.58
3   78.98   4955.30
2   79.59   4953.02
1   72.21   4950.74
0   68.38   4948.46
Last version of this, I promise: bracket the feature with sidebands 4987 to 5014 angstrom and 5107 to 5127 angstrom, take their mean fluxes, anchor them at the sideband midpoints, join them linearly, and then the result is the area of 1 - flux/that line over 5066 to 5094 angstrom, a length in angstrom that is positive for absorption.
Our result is 7.00 angstrom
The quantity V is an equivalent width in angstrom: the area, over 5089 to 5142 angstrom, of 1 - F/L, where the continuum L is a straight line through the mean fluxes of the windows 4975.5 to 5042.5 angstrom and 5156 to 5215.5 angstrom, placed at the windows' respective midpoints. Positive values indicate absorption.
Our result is 8.0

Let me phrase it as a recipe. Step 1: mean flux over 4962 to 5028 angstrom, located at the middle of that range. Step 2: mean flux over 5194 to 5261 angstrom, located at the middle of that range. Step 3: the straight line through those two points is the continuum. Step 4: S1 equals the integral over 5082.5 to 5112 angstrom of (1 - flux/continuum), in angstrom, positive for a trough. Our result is 6.2 angstrom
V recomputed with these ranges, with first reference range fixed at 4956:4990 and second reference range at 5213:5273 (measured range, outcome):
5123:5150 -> 3.6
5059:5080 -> 3.7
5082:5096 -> 1.8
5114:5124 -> 0.5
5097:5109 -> 1.5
